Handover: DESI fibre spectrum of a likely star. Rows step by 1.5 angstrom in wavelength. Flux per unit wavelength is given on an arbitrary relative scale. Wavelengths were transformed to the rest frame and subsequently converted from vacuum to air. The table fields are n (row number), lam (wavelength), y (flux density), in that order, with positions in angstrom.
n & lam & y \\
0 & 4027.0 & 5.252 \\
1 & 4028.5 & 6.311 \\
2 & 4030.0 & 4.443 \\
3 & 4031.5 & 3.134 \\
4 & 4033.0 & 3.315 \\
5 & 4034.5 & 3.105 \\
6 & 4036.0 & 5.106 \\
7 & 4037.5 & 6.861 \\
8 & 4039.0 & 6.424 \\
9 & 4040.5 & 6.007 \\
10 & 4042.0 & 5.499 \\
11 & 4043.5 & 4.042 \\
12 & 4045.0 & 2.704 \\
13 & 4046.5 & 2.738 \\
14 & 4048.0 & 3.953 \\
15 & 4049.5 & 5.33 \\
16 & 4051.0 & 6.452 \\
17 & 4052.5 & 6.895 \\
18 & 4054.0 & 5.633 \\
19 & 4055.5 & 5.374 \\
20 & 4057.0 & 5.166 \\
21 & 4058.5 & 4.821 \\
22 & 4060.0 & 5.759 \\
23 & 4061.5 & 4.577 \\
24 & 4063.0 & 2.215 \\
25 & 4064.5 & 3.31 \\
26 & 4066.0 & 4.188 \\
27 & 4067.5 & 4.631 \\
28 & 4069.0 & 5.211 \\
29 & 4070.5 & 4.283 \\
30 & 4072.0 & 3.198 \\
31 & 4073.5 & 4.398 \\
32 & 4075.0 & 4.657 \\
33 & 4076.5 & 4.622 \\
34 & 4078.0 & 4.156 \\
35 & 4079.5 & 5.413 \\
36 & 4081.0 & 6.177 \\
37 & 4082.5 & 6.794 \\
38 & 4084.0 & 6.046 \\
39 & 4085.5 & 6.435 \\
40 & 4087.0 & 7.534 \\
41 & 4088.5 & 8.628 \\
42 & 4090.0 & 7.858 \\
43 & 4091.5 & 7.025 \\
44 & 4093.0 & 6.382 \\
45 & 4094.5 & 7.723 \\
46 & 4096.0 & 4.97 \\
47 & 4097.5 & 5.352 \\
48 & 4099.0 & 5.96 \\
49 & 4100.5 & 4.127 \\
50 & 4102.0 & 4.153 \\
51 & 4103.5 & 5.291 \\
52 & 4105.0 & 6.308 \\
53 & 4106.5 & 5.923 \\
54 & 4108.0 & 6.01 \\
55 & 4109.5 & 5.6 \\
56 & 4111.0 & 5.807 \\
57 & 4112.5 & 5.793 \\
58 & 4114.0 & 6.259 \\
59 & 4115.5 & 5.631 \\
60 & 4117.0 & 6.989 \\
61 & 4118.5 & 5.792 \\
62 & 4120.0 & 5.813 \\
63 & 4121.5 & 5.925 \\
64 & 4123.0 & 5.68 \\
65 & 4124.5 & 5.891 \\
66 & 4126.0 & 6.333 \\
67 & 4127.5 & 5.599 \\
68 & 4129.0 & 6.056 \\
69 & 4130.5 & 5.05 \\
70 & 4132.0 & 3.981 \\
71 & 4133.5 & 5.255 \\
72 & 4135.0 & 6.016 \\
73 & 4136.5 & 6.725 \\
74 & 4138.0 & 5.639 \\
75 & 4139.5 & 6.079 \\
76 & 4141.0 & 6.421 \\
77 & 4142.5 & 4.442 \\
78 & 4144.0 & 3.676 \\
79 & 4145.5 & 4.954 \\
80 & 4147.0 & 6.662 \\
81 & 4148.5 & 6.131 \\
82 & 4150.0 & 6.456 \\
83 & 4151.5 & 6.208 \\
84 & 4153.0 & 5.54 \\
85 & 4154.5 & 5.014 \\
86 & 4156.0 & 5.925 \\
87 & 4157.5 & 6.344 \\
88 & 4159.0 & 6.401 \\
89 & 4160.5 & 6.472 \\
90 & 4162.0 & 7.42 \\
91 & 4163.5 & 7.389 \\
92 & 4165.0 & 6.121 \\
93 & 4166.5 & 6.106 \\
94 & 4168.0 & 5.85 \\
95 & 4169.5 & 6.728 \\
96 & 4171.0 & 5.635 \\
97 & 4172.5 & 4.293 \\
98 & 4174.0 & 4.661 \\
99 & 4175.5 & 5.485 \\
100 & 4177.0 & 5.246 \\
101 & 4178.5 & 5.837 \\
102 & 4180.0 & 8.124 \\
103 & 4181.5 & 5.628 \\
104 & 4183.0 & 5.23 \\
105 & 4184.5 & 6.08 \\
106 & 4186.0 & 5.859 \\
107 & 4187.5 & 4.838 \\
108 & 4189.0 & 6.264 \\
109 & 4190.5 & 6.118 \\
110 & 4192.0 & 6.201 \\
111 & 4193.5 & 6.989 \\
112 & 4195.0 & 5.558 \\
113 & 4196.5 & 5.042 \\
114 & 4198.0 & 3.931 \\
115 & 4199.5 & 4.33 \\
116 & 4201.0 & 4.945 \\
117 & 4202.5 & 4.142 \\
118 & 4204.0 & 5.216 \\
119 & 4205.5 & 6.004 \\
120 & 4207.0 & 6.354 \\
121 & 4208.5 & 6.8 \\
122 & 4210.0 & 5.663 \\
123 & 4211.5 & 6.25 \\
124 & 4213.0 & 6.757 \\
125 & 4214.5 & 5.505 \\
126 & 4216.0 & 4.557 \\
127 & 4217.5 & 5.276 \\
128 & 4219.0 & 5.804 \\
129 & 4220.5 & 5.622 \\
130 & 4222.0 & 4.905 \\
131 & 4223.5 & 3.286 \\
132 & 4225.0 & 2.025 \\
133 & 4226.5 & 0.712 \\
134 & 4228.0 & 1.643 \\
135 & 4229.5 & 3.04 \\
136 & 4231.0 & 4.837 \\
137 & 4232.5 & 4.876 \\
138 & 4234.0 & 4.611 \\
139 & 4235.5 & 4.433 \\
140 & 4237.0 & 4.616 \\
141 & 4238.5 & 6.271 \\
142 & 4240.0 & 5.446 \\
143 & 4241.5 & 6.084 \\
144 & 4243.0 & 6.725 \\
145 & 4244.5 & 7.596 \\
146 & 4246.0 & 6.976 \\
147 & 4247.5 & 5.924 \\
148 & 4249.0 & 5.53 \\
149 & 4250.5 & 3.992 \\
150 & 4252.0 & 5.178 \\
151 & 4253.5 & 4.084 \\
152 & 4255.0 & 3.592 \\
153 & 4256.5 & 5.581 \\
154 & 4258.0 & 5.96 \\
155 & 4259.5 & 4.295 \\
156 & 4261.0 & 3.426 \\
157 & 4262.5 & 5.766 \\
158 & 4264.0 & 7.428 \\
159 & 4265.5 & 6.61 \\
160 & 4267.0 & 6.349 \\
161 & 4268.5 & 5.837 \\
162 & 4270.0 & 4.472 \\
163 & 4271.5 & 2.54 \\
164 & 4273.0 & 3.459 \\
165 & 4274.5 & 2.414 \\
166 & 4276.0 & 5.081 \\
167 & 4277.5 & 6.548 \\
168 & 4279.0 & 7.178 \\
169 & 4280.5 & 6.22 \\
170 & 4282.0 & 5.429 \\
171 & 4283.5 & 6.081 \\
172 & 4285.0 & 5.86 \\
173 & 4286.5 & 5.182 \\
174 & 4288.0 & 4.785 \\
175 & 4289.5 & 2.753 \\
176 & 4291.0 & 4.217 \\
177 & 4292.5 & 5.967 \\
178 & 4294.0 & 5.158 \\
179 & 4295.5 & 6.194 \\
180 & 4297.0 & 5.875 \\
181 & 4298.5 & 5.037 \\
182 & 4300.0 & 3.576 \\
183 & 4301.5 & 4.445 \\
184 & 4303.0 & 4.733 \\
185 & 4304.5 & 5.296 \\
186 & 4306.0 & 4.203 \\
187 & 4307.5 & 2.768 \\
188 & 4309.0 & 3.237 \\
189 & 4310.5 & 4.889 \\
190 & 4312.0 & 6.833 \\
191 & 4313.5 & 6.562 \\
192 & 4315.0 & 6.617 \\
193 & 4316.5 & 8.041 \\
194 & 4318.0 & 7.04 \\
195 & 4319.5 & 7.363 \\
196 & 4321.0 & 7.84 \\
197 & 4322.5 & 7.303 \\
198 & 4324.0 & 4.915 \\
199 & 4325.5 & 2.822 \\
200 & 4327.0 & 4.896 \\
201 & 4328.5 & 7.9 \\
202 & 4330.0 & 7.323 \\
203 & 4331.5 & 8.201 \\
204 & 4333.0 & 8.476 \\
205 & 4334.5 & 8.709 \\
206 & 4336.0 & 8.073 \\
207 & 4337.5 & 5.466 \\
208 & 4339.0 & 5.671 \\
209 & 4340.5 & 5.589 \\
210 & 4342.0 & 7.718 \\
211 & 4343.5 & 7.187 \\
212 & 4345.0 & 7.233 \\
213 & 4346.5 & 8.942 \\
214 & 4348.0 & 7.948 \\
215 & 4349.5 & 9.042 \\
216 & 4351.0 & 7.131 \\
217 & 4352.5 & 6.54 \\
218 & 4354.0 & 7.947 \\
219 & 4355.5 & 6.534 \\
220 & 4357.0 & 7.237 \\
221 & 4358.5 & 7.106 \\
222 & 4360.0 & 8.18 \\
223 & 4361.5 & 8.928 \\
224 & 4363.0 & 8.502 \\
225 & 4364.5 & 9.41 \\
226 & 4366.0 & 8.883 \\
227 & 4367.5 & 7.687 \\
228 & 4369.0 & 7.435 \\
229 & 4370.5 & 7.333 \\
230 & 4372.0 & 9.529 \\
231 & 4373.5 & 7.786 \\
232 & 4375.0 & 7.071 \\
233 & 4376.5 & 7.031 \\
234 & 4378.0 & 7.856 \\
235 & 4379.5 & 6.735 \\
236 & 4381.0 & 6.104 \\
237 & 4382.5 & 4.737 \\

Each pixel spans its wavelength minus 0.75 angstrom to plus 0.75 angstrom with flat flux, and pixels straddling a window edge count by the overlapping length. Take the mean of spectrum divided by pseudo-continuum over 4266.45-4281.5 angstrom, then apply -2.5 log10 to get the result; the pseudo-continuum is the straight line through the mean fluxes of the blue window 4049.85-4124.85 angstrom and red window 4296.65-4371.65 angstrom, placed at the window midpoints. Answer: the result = 0.28 mag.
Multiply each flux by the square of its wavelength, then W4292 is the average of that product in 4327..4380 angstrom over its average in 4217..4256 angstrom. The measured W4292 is 1.70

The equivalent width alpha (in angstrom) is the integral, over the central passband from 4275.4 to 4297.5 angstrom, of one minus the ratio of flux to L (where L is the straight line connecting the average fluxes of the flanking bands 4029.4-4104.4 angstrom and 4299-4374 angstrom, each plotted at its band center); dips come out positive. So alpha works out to 3.5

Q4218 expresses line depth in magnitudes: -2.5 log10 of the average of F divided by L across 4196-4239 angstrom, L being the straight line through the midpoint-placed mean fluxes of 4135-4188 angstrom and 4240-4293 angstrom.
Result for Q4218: 0.18 mag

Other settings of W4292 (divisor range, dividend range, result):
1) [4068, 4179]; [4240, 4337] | 1.05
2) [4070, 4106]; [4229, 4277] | 0.96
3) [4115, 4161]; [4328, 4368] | 1.47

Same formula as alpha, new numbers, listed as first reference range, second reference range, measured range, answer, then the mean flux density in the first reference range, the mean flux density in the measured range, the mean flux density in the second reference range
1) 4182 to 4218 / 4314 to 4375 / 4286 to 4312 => 8.2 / 5.58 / 4.67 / 7.4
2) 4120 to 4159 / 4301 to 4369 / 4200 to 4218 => 1.5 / 5.7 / 5.61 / 6.85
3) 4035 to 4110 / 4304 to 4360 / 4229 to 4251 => 2.8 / 5.35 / 5.44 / 6.69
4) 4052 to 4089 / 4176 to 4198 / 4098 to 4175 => -3.0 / 5.17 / 5.77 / 5.86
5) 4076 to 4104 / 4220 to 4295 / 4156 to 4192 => -3.4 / 6.05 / 6.01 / 4.93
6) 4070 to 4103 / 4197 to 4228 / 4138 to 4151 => -0.7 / 5.73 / 5.62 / 4.83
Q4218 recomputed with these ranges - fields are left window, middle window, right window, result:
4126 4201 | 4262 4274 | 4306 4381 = 0.24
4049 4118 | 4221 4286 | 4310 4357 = 0.30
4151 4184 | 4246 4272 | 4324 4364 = 0.27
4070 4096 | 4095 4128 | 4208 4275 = 0.01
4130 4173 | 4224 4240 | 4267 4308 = 0.36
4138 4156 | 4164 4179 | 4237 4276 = -0.02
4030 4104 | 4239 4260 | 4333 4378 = 0.22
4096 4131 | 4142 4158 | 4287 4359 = 0.04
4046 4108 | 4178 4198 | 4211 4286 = -0.15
